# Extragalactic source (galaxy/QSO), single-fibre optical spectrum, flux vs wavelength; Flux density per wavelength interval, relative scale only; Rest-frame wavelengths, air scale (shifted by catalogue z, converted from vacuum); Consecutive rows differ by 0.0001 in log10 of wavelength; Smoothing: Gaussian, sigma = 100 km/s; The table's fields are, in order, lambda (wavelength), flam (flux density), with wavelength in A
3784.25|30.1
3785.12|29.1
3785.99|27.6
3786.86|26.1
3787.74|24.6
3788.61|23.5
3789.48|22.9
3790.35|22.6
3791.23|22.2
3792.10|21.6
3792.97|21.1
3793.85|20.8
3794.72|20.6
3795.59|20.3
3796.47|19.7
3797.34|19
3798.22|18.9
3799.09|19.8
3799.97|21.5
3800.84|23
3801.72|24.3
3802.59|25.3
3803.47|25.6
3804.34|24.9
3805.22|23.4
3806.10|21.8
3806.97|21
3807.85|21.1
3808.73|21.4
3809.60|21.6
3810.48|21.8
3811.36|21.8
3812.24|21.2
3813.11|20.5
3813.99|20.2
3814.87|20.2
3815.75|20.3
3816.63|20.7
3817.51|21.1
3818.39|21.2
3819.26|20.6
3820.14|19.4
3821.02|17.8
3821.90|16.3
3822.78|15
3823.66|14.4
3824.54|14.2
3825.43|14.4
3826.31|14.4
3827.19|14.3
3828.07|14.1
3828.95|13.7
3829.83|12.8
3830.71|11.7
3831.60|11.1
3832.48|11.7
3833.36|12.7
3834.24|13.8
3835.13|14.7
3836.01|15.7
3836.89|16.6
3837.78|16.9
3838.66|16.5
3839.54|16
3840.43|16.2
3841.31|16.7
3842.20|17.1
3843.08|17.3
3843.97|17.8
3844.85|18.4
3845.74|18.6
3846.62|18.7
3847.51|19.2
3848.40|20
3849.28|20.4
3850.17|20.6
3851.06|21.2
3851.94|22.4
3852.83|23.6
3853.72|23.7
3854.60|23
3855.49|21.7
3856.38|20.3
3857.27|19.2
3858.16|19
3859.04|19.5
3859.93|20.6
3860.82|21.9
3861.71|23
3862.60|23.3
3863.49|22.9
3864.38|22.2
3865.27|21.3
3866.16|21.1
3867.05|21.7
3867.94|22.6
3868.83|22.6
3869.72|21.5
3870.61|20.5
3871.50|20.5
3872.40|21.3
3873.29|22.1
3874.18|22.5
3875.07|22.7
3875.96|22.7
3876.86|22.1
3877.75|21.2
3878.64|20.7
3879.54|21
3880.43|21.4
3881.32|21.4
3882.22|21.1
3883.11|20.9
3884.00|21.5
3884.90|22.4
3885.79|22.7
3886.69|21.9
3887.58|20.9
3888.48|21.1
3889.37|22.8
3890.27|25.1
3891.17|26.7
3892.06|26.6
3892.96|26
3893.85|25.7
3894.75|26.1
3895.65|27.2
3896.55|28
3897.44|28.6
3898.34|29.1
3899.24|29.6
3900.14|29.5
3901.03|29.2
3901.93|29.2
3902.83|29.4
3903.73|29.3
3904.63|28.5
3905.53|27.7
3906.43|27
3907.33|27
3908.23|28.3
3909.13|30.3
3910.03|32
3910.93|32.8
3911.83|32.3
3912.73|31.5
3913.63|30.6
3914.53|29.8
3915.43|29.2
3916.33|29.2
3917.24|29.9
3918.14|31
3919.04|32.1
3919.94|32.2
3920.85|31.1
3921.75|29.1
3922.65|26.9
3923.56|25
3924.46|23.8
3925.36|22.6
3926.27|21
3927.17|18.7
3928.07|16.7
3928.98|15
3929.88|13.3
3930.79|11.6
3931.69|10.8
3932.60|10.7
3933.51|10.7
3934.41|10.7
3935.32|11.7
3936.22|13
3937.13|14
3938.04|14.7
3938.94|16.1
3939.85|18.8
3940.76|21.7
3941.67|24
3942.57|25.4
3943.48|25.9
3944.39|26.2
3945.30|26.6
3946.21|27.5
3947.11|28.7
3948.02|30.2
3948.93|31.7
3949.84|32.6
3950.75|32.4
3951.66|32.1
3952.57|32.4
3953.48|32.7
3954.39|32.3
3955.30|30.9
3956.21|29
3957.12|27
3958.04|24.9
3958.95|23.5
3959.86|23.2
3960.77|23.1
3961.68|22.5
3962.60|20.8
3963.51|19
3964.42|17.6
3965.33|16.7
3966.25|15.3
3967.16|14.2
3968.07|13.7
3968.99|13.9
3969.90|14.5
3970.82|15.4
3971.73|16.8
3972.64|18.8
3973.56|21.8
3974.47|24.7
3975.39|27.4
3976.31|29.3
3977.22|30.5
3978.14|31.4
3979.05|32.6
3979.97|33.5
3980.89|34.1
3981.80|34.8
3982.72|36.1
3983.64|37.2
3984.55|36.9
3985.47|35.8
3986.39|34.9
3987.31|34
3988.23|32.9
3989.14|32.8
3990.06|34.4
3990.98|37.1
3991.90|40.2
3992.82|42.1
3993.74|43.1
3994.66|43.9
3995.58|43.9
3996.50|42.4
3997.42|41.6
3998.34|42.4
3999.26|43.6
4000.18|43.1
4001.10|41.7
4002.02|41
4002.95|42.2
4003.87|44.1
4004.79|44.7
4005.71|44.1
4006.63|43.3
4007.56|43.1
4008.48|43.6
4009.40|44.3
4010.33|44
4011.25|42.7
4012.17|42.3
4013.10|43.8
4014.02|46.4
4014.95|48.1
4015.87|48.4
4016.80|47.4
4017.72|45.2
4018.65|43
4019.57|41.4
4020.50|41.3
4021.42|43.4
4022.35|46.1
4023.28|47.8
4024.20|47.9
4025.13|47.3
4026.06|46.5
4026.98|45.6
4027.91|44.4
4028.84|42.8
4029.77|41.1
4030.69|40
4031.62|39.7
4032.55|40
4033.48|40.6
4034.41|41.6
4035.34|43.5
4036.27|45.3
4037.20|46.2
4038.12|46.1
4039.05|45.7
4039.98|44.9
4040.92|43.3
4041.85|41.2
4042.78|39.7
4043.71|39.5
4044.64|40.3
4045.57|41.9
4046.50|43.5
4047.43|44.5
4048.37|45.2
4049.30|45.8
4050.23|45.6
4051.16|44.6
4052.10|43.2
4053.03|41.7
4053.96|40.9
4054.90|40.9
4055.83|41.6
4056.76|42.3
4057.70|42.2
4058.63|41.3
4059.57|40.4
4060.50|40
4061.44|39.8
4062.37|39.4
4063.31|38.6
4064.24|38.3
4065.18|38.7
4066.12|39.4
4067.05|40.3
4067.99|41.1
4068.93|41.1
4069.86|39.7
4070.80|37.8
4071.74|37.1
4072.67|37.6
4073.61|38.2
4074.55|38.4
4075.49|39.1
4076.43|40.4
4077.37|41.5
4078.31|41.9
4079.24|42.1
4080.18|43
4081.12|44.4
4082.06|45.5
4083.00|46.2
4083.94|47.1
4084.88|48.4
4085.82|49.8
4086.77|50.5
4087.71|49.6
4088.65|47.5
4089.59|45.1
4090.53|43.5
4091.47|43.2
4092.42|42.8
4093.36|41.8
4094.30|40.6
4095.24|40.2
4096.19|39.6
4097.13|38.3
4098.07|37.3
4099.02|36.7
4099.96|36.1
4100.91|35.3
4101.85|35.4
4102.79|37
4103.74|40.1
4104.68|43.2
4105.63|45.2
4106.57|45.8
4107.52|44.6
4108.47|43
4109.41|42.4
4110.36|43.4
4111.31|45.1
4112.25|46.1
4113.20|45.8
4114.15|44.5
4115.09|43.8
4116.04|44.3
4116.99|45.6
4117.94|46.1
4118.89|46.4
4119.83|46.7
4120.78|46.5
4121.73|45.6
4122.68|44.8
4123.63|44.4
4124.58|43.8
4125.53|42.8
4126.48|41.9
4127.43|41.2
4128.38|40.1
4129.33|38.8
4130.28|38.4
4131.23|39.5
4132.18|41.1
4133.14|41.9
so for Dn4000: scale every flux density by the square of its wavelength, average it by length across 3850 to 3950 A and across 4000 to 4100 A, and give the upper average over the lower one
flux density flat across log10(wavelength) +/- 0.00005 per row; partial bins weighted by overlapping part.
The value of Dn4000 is 1.95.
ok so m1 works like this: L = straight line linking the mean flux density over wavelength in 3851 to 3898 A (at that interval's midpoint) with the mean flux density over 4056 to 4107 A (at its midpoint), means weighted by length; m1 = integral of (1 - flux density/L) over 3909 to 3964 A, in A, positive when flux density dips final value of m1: 7.1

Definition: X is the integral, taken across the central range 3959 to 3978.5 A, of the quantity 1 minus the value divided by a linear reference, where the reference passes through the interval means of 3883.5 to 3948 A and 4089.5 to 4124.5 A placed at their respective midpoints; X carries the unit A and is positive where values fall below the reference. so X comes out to 5.9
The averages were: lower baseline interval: 24.4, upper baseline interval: 42.6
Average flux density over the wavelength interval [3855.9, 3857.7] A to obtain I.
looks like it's 19.7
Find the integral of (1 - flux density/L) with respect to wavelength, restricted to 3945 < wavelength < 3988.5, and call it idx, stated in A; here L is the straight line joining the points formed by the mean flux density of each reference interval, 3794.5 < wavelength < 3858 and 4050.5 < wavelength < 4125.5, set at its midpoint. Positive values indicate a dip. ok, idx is 6.4 A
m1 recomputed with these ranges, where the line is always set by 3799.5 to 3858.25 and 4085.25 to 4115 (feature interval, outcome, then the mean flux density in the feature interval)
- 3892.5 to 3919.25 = -3.81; 29.2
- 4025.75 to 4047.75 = -3.43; 42.8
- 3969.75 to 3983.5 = 1.96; 27.3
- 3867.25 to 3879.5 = 0.50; 21.7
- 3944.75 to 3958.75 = -0.17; 29.9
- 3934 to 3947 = 3.93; 20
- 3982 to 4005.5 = -4.51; 39.7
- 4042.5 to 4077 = -1.61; 40.8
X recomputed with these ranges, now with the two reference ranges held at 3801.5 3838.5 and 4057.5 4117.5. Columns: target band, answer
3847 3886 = 1.3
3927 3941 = 7.0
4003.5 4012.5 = -2.3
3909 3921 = -2.0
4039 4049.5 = -1.3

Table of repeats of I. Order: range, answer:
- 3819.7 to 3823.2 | 17.1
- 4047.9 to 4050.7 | 45.6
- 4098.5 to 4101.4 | 36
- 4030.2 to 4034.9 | 40.4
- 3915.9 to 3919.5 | 30.6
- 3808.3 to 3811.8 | 21.7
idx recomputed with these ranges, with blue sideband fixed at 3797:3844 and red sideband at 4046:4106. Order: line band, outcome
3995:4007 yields -2.8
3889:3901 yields -1.0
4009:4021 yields -2.8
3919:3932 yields 2.8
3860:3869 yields 0.0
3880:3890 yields 1.0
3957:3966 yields 2.8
